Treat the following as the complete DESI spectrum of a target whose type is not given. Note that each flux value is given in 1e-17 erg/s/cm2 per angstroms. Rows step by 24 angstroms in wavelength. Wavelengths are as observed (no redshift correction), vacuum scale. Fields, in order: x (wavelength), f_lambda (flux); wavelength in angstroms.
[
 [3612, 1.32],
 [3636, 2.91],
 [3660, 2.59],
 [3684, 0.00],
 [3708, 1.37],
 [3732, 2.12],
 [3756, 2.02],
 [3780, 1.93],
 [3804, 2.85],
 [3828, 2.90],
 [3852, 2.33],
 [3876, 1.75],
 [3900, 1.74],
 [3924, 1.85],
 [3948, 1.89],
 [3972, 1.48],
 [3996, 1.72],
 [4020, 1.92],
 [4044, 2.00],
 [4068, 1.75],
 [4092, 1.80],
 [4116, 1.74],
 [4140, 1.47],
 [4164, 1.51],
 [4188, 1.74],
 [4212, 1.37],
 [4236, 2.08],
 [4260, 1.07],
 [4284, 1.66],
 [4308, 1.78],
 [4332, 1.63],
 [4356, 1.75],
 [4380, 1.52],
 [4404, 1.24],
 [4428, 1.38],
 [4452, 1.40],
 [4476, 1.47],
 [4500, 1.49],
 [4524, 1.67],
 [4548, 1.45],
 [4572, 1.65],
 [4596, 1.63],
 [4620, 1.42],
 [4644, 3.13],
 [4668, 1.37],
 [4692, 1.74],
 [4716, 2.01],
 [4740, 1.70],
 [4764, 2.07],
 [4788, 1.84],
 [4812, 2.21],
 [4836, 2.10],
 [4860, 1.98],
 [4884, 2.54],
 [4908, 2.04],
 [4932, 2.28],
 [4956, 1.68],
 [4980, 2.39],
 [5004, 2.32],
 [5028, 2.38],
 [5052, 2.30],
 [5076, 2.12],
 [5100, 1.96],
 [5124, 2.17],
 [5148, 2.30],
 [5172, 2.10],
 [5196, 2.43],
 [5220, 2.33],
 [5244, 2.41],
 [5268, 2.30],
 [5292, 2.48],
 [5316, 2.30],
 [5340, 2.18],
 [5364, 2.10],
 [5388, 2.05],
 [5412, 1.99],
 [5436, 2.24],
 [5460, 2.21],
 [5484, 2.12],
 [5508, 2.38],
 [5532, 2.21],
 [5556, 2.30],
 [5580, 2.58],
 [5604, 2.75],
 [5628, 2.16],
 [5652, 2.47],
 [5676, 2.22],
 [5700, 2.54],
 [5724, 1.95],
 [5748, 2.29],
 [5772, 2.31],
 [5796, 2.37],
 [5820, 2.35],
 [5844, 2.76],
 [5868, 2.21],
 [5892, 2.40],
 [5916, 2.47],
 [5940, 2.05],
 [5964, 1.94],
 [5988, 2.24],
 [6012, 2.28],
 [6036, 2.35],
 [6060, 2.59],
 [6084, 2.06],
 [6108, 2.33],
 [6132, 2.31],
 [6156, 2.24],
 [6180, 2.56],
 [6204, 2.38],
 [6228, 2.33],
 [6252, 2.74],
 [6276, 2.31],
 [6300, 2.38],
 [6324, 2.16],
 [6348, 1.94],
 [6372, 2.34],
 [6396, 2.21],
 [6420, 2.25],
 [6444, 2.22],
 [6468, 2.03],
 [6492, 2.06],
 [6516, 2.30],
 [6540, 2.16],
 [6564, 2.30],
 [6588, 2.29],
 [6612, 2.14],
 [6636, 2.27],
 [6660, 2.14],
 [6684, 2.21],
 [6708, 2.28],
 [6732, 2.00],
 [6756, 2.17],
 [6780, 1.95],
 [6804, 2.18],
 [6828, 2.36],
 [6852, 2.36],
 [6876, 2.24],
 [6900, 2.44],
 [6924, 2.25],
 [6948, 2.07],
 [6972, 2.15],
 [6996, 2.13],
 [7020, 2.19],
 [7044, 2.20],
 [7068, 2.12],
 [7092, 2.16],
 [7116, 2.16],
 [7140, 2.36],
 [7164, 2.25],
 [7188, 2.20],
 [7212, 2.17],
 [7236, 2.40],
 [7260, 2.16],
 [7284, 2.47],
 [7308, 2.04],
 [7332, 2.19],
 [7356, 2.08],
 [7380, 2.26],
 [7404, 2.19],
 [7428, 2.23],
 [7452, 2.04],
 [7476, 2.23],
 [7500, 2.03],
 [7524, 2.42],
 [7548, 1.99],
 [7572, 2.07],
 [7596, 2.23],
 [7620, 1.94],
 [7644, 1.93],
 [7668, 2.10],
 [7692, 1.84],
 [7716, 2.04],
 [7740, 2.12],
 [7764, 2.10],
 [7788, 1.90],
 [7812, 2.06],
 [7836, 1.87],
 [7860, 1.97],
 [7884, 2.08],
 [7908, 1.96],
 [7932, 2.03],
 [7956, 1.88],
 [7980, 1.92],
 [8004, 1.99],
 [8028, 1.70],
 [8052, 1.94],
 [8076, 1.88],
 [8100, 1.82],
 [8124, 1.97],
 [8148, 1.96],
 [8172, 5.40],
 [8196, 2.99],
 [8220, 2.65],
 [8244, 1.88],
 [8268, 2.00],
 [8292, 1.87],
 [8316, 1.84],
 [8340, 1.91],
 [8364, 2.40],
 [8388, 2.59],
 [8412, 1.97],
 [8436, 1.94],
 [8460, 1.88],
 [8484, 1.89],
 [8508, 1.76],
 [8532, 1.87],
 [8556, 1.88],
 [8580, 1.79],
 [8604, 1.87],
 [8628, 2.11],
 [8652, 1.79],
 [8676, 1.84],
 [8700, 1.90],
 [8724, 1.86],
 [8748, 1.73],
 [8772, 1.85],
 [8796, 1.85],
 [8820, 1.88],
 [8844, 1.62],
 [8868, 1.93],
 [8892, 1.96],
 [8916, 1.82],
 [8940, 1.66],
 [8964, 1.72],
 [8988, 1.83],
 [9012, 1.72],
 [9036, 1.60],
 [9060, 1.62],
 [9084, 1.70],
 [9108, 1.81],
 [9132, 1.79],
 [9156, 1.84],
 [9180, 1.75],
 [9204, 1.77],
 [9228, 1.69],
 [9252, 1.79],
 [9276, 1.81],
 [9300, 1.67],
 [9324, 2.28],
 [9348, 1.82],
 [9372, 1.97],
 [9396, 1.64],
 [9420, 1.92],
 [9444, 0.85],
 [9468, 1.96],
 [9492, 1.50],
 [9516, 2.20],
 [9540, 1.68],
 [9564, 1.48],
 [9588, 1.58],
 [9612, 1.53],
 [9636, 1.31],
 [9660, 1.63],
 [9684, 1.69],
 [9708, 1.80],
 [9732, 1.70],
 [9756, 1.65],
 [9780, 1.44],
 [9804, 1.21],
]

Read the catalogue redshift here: 0.25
